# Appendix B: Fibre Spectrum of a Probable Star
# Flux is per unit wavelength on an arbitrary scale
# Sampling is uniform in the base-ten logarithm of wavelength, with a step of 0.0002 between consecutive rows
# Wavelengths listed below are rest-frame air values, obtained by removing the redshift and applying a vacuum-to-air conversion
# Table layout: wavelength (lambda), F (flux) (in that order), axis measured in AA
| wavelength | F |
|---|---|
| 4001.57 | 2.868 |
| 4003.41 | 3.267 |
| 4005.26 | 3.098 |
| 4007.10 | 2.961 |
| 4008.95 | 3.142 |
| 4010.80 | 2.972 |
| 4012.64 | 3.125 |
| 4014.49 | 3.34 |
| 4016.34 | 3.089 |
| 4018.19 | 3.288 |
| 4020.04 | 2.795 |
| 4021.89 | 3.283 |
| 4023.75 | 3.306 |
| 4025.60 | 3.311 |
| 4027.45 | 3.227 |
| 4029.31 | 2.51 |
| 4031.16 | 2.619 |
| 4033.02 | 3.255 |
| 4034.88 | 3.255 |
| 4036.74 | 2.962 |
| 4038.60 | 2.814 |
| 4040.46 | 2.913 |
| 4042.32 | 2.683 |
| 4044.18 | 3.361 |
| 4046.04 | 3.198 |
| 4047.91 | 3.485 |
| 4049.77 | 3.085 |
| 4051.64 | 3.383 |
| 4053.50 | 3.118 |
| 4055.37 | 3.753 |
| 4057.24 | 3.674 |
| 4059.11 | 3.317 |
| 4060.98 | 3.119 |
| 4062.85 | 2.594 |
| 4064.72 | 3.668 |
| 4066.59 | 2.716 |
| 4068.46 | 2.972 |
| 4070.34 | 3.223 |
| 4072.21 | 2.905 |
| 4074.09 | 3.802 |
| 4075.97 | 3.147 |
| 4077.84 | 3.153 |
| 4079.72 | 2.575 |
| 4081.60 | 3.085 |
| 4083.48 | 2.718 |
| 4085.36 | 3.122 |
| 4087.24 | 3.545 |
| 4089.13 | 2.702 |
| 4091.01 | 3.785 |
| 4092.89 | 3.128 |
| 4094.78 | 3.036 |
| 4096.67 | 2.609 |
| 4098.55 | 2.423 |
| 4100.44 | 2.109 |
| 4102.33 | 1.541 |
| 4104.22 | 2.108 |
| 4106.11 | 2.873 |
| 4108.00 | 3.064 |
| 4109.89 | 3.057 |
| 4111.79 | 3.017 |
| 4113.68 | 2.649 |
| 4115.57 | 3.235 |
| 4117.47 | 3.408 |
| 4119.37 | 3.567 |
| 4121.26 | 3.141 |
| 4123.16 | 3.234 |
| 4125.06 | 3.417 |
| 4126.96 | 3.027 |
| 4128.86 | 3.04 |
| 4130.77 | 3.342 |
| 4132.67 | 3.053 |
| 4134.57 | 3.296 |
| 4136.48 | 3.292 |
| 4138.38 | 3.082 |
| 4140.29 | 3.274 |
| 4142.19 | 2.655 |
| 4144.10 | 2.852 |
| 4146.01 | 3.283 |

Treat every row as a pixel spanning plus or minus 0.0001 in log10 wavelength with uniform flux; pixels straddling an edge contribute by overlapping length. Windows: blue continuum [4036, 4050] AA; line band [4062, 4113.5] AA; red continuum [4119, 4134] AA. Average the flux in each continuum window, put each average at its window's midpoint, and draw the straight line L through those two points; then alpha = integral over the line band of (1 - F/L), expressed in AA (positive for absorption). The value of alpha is 3.8 AA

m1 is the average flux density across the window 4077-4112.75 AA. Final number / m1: 2.82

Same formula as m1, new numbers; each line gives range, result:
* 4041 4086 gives 3.16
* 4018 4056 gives 3.12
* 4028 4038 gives 2.93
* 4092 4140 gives 2.95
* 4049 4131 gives 3.05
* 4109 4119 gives 3.1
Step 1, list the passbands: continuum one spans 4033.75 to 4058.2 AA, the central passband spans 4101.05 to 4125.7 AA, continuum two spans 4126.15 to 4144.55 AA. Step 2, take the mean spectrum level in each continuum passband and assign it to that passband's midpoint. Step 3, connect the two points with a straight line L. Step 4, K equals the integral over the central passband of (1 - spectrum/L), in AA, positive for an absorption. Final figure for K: 1.5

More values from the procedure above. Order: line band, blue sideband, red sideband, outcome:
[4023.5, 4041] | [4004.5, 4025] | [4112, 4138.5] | 0.7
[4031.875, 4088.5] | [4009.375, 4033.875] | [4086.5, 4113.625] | -4.2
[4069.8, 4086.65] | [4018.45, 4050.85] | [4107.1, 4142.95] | 0.1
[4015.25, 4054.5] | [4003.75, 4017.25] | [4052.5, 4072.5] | 0.7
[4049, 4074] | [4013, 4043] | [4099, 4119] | -2.6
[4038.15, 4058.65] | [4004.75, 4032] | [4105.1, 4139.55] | -0.9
